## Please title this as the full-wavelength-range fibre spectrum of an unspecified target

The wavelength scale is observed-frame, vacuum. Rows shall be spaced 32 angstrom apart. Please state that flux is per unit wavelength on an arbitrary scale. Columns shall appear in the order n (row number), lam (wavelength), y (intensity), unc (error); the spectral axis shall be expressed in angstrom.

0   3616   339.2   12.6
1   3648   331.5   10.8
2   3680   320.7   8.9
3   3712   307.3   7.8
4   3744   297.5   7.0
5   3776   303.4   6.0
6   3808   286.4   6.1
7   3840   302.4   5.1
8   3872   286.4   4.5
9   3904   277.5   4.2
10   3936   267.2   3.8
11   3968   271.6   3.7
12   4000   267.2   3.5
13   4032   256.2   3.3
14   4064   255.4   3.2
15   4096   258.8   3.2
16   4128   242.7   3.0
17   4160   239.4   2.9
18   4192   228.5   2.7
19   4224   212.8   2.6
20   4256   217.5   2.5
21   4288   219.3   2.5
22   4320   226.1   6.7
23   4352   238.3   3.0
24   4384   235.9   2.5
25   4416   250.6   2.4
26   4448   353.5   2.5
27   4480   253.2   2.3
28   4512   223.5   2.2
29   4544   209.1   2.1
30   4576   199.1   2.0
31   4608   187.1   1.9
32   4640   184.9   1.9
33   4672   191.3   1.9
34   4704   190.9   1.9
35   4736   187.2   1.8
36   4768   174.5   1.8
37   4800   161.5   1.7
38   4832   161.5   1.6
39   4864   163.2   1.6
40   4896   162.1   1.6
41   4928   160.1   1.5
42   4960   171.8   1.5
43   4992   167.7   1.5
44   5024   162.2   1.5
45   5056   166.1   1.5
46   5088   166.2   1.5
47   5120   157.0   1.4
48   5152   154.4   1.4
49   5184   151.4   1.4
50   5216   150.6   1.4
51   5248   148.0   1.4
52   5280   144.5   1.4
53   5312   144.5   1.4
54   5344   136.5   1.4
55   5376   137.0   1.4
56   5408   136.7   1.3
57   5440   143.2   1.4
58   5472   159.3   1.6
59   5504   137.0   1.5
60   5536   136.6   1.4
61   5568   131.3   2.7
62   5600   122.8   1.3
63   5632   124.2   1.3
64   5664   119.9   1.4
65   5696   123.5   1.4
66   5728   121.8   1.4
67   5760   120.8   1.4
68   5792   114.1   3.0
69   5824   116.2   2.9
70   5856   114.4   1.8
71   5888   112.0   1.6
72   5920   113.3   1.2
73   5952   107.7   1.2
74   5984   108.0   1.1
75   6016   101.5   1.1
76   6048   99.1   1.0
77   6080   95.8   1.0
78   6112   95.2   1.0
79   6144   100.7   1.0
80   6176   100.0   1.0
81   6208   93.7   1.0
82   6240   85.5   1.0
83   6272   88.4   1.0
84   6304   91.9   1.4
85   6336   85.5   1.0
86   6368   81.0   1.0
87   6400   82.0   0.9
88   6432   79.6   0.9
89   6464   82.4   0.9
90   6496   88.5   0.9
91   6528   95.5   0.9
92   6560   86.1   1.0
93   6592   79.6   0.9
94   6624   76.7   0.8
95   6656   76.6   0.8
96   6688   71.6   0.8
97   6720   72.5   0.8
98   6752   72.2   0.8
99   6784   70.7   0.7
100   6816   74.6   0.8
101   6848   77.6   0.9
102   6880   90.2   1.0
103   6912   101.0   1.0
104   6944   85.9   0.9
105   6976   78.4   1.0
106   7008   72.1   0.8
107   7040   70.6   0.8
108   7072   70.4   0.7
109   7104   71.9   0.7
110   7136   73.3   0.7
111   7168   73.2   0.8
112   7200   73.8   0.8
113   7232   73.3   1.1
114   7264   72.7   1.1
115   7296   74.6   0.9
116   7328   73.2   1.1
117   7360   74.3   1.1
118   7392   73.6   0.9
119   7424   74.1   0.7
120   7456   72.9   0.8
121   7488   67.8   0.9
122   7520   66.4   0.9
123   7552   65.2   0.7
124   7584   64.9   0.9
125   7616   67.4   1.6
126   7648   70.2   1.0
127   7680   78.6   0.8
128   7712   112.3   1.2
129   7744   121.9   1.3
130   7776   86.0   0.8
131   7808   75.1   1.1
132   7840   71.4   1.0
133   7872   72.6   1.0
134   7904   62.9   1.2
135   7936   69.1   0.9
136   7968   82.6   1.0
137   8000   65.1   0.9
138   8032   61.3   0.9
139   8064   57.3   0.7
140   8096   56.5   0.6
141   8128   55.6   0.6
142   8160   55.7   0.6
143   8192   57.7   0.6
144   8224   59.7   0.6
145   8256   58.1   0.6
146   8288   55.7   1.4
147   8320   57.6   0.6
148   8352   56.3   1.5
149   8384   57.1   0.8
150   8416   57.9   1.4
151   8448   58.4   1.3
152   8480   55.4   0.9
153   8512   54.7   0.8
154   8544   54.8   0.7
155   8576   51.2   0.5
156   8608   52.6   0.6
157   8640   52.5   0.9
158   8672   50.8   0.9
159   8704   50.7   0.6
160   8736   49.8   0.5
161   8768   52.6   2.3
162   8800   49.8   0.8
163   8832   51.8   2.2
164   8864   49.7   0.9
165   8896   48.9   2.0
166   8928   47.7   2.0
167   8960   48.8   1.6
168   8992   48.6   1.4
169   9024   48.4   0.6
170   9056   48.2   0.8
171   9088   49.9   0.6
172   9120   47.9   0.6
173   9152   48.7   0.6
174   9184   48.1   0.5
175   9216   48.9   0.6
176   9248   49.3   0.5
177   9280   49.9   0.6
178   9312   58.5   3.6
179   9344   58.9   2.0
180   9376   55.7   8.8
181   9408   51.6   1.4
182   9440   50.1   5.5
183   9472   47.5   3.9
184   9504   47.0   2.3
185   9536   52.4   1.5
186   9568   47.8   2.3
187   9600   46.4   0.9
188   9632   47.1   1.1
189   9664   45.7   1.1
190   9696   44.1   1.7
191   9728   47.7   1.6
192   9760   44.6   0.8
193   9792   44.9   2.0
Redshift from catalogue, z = 0.59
